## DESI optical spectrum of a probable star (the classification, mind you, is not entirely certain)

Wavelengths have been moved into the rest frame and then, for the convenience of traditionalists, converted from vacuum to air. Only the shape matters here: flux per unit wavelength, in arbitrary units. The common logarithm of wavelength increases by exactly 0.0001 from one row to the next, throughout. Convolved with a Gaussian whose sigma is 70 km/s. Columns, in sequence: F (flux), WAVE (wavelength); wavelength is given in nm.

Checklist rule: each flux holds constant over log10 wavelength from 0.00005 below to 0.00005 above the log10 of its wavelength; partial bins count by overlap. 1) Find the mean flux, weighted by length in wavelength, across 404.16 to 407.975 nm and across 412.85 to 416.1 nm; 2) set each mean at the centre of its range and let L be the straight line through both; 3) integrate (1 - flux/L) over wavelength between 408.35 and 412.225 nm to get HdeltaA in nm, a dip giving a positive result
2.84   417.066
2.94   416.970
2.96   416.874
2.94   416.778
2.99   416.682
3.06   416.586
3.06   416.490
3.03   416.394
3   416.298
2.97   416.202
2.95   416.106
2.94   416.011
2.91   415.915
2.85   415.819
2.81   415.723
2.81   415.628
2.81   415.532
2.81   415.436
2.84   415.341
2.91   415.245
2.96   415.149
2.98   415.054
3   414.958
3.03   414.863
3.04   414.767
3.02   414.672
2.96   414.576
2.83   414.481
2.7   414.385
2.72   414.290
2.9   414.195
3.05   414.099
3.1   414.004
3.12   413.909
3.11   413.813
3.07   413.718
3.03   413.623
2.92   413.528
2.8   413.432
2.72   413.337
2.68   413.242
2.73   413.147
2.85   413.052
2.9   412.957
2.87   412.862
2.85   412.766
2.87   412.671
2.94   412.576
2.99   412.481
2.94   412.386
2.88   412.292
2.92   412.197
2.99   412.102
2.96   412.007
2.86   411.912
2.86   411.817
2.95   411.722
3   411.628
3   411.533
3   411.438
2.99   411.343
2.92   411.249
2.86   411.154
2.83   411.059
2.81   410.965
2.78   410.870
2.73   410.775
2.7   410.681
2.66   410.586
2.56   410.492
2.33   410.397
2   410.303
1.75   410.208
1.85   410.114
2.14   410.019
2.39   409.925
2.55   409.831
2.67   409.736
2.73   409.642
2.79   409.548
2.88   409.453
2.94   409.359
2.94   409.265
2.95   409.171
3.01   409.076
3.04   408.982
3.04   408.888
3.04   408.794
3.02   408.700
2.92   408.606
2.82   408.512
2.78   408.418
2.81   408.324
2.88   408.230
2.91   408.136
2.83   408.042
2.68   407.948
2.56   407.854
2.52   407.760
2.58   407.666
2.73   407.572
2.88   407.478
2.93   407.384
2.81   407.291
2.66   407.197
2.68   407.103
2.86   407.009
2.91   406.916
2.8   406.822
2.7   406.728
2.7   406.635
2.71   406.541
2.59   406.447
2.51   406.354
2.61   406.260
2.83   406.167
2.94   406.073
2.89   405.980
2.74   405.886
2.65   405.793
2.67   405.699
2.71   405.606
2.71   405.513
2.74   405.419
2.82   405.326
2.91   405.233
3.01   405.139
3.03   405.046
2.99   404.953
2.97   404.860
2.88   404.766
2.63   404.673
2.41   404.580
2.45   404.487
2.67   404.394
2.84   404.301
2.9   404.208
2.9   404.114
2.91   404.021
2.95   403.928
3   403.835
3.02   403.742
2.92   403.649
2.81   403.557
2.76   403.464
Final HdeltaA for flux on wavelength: 0.10 nm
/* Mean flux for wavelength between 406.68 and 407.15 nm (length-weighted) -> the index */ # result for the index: 2.79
